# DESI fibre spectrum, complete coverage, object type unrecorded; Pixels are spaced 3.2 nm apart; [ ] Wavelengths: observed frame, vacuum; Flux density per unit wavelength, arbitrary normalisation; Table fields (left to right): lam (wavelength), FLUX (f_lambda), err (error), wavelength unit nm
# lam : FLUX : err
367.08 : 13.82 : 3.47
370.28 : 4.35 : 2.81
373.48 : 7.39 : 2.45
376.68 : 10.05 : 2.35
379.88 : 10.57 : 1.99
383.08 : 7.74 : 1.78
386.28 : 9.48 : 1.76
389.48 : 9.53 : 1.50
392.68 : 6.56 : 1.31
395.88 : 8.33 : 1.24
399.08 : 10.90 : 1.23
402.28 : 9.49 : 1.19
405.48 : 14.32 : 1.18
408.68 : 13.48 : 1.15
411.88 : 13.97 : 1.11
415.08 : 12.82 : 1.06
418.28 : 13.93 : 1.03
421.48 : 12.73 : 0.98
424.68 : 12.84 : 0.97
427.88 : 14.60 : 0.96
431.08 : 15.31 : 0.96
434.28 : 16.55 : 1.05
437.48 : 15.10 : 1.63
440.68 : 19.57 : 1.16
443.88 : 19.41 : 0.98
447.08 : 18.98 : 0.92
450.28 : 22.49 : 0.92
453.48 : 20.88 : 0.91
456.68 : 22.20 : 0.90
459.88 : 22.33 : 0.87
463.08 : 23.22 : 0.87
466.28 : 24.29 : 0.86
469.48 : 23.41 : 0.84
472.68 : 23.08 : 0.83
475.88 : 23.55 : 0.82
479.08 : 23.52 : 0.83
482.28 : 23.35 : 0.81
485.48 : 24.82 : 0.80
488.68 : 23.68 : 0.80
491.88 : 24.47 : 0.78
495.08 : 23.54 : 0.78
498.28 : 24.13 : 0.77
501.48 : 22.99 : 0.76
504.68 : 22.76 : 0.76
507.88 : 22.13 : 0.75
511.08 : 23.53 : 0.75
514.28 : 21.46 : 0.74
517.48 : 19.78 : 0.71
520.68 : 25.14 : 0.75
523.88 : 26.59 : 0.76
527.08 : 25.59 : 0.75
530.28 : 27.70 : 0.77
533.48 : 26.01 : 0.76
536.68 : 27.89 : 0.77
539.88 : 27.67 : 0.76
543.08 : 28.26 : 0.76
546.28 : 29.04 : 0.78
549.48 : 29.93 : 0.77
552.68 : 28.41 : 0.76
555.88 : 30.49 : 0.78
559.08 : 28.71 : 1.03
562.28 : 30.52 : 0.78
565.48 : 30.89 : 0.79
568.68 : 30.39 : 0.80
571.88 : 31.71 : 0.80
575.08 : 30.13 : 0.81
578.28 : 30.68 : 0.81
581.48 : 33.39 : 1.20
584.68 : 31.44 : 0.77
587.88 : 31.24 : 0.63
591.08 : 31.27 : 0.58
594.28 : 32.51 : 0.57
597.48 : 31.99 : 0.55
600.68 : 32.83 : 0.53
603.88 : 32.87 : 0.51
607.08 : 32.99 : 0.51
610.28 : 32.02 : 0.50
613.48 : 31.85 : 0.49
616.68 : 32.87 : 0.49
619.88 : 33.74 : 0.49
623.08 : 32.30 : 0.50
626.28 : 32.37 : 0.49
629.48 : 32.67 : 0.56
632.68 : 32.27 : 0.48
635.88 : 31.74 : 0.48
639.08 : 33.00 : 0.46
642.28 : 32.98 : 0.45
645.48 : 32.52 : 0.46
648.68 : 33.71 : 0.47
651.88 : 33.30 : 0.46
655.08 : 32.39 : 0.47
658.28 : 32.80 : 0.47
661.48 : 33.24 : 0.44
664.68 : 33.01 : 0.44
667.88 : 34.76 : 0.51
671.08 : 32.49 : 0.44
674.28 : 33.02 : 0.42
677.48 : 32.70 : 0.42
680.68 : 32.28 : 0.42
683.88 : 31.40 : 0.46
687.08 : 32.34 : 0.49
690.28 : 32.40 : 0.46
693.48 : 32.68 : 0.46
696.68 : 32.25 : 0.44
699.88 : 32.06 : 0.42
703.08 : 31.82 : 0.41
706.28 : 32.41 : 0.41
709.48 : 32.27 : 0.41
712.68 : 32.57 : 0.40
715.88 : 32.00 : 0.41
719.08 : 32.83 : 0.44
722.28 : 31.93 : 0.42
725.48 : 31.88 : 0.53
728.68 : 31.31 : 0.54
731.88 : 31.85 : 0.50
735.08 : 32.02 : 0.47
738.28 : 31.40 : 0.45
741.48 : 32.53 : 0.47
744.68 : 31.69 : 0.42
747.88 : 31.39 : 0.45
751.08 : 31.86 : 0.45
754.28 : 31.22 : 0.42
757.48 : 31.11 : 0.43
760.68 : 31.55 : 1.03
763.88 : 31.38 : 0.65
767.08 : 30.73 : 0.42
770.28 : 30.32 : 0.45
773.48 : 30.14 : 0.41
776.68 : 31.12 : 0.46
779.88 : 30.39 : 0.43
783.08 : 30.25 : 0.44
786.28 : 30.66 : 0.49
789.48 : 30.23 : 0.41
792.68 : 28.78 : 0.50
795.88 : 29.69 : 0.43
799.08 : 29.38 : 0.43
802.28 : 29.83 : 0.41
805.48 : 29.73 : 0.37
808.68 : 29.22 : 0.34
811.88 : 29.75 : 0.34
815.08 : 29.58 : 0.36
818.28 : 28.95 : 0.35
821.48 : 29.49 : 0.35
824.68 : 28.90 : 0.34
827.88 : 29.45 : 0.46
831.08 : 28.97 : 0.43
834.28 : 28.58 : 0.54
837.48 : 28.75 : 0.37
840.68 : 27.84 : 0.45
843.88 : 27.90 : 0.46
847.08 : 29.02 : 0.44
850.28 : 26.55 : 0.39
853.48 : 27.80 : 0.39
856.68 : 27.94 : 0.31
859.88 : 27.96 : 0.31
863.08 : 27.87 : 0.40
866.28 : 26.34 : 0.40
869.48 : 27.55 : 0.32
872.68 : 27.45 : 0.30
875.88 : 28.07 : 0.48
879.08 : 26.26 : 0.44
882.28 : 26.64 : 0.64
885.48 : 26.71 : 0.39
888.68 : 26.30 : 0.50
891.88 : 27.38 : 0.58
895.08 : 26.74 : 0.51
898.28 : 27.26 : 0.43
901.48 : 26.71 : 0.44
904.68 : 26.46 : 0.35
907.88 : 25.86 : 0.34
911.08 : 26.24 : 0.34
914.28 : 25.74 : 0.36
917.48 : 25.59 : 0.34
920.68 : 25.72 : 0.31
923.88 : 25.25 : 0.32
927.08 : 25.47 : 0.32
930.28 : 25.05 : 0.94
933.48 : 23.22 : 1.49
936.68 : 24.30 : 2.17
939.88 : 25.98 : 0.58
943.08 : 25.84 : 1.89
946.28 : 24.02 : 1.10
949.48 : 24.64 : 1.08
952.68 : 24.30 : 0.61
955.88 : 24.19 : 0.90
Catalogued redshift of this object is 0.000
